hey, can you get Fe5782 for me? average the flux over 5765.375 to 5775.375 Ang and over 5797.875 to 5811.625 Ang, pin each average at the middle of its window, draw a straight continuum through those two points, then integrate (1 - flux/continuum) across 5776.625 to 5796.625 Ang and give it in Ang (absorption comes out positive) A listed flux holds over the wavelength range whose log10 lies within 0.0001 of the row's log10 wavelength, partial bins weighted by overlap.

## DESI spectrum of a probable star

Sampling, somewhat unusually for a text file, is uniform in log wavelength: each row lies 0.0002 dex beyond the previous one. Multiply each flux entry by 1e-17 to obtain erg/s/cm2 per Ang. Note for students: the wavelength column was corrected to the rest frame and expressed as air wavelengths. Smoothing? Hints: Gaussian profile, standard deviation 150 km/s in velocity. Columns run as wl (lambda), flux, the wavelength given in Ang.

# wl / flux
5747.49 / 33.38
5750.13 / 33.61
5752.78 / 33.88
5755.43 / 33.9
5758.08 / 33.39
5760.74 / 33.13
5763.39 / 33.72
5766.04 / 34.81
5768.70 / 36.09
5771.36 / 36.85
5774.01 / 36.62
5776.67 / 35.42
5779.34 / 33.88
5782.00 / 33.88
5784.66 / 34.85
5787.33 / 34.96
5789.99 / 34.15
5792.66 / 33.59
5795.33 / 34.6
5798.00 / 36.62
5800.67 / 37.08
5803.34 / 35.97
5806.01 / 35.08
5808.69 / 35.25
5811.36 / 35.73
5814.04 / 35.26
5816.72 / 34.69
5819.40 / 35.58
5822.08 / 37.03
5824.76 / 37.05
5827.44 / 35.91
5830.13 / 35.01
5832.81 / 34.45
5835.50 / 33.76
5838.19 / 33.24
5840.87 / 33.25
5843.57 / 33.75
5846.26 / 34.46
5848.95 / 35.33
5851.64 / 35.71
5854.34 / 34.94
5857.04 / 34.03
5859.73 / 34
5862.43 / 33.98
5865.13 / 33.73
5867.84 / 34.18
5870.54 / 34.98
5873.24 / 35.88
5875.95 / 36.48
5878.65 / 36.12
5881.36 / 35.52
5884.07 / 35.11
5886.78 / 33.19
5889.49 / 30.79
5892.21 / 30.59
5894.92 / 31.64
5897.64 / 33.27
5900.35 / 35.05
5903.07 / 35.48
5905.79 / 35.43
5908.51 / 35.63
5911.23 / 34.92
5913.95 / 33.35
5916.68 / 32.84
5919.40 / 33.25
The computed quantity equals 0.9 Ang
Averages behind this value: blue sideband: 36.2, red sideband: 35.9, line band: 34.3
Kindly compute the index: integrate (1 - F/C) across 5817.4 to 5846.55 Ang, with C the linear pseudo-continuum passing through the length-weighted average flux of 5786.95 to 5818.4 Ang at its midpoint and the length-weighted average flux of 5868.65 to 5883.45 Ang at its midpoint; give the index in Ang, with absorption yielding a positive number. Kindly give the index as 0.5 Ang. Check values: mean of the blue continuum 35.3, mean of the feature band 34.9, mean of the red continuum 35.7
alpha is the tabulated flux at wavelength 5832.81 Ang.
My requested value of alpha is 34.45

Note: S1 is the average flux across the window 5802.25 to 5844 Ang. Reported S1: 35.1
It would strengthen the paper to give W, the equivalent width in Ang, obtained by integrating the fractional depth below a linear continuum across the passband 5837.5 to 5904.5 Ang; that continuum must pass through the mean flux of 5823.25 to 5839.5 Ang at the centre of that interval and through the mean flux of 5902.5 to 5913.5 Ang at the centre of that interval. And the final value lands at 1.7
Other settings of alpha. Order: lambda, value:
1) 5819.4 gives 35.58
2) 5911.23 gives 34.92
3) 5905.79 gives 35.43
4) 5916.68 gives 32.84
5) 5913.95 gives 33.35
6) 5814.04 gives 35.26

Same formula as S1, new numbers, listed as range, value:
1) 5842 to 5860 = 34.6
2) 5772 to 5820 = 35.2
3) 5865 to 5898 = 34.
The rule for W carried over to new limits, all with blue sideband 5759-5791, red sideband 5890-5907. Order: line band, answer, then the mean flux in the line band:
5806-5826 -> -0.8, 35.7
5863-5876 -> -0.4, 34.8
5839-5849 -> 0.0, 34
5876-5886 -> -0.6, 35.6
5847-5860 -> -0.4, 34.9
